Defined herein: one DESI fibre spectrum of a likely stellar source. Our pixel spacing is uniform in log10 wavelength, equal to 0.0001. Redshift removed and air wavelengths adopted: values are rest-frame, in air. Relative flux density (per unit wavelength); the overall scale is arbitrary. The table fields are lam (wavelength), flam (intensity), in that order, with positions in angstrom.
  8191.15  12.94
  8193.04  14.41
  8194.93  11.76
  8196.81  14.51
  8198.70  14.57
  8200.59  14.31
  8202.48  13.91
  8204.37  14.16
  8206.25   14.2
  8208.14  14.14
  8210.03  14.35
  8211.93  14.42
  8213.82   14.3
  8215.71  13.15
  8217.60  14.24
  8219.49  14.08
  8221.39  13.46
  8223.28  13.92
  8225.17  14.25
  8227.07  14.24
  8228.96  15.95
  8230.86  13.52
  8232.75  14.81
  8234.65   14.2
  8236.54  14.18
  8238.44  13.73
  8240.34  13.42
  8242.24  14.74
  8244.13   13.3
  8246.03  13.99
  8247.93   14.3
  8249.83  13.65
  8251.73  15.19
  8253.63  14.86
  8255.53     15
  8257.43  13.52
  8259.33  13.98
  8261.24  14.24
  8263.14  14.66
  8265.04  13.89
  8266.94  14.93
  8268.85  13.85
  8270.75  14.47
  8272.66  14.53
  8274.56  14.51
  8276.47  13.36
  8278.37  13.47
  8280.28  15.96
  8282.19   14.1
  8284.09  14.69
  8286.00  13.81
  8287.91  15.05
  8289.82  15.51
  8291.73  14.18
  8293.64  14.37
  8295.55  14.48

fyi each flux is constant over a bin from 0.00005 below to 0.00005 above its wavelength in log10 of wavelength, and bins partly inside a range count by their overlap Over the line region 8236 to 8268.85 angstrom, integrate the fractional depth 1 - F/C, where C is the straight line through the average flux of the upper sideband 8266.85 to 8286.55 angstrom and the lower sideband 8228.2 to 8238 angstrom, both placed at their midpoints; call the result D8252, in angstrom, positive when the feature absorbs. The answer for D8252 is 0.45 angstrom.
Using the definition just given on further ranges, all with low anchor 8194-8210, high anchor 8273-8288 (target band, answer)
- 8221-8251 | 0.0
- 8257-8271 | 0.1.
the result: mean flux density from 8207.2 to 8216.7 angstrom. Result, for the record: 14.1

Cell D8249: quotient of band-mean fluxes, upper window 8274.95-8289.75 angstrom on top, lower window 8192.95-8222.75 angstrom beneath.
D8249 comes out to 1.03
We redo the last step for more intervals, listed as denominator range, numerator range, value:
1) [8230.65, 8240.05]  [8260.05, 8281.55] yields 1.02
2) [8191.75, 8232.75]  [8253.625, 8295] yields 1.02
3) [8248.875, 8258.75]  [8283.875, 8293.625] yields 1.01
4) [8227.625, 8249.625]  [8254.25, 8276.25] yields 1.01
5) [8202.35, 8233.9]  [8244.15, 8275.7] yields 1.01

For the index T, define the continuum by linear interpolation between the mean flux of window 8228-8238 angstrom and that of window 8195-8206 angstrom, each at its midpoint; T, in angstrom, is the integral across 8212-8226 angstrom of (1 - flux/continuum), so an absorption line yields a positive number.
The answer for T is 0.4 angstrom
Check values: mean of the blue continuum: 14.1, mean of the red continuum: 14.5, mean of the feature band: 13.9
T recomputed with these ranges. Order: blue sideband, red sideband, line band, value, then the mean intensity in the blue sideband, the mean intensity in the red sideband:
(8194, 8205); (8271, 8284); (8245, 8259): -0.14 angstrom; 13.9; 14.4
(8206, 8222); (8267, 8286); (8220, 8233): -0.17 angstrom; 14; 14.3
